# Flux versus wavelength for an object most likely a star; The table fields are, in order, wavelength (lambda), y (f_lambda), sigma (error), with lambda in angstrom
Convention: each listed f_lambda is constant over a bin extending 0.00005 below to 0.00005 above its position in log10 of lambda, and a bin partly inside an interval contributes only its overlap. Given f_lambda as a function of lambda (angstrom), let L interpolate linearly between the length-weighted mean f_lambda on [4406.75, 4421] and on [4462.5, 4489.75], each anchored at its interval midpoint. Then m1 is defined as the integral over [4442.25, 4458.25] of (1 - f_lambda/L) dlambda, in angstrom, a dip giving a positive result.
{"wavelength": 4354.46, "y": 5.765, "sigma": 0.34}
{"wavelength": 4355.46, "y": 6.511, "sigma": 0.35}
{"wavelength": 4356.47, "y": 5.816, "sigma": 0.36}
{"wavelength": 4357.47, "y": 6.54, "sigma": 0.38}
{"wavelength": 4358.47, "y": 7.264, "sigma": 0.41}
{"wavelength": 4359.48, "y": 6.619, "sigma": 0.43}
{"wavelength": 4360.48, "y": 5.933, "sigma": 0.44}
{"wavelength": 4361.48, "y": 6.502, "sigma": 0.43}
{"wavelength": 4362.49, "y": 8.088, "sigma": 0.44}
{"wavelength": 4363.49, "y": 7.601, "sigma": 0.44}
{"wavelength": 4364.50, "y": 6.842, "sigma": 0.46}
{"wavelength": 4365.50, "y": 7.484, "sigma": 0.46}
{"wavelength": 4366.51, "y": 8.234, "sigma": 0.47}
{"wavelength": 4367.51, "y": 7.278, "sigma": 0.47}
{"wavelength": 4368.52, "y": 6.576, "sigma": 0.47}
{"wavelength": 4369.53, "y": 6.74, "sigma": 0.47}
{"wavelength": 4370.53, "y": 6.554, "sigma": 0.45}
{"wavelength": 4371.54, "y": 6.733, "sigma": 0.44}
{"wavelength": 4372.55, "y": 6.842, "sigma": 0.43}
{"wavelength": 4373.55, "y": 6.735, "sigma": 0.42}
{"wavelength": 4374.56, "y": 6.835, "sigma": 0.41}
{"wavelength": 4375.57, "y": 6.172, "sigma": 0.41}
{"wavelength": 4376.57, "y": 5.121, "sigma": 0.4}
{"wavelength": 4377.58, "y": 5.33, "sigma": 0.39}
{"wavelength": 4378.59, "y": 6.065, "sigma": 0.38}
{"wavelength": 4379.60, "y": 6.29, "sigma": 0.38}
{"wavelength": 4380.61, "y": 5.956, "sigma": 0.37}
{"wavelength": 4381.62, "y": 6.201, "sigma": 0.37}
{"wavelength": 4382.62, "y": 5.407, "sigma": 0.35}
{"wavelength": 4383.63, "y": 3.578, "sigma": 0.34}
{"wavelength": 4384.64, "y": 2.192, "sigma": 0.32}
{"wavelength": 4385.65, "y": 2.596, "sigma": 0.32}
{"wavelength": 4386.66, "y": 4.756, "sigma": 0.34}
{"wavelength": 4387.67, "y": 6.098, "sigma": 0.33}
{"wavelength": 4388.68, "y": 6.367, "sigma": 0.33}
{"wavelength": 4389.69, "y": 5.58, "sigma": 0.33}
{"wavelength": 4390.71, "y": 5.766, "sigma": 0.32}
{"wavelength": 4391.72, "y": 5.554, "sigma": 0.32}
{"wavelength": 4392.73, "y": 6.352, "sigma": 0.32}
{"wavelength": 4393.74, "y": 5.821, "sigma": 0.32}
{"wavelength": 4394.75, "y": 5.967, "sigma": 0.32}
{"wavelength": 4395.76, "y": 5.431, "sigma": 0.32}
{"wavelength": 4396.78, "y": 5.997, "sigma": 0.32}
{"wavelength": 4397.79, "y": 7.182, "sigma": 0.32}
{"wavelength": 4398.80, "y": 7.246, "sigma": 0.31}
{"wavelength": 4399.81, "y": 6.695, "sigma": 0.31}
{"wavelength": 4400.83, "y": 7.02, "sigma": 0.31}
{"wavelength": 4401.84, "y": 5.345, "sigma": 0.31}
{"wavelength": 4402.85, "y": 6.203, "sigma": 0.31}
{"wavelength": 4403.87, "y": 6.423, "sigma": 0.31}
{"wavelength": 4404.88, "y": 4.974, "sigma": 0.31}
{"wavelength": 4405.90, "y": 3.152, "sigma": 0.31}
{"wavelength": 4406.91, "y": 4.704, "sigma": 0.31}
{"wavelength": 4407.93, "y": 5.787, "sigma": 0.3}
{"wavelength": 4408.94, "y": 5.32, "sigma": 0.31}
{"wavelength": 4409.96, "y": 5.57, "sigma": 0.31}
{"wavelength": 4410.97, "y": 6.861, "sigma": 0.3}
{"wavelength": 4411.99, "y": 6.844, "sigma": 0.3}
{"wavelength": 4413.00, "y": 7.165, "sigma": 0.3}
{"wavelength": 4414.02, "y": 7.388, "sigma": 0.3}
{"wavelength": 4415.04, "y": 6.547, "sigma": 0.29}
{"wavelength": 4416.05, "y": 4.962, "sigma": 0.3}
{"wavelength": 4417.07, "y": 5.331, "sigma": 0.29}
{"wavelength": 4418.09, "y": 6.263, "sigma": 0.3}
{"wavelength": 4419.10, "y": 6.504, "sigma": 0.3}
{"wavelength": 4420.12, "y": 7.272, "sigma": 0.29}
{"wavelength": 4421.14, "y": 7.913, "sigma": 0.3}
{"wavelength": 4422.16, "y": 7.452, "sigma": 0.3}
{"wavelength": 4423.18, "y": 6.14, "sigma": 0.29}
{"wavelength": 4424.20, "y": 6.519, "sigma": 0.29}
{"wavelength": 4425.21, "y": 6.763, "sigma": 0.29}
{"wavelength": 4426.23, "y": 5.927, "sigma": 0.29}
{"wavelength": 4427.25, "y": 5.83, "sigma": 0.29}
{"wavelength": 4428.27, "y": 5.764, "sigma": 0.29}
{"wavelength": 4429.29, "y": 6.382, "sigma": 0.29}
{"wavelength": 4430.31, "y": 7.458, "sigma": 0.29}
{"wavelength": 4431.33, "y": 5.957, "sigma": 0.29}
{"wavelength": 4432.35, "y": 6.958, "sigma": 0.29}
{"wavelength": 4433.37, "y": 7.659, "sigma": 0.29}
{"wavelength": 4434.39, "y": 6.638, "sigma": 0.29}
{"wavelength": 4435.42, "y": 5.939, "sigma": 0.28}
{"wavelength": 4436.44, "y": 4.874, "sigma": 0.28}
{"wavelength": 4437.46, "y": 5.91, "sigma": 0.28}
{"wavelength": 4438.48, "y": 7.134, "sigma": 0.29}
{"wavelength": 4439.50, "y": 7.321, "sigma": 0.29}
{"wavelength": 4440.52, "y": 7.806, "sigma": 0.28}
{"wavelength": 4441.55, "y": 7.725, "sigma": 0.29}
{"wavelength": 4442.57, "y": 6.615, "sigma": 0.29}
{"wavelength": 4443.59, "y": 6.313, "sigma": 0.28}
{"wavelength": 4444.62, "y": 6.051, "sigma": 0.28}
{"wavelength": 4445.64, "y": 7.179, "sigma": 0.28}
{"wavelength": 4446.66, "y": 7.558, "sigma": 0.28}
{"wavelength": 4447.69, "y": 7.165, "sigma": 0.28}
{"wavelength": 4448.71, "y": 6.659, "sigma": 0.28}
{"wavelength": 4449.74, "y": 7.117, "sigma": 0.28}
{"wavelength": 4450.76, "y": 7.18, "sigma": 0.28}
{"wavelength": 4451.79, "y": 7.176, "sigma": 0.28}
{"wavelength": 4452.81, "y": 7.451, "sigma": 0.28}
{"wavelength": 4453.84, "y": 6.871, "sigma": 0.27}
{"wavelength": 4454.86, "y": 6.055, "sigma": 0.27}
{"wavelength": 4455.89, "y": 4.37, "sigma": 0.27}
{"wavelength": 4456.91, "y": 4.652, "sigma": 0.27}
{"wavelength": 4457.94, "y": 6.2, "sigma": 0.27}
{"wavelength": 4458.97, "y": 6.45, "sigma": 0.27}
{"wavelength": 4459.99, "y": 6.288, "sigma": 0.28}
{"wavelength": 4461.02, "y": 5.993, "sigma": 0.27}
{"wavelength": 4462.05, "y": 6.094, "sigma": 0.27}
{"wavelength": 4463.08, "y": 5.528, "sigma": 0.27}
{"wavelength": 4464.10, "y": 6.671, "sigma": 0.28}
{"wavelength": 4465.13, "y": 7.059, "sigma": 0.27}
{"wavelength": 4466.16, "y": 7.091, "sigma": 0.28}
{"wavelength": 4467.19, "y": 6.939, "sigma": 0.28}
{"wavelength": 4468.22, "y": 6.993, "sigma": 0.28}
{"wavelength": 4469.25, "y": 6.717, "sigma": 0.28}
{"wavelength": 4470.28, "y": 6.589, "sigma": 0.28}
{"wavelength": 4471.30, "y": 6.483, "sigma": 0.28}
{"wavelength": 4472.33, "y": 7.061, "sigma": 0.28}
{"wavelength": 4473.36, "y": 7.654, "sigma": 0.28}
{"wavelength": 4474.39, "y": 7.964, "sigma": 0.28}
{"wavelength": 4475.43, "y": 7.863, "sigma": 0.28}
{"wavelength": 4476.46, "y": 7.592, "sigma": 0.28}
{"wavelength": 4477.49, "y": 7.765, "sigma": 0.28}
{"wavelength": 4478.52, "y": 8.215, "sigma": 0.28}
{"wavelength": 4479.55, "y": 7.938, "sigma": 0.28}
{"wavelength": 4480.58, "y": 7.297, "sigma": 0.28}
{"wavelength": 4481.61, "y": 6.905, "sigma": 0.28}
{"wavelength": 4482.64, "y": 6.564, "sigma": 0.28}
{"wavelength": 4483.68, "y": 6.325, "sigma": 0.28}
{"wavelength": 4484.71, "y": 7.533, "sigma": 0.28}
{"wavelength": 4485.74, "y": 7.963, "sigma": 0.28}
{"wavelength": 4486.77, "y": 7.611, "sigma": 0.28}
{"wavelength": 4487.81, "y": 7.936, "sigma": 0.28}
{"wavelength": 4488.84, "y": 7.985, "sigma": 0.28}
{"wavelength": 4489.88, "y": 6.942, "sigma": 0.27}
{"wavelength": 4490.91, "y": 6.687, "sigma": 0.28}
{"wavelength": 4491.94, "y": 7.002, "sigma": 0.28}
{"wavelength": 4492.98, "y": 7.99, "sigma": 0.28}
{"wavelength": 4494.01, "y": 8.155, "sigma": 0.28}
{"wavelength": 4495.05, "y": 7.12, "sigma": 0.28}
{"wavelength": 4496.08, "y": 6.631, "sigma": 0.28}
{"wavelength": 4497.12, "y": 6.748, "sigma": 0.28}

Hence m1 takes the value 0.7 angstrom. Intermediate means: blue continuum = 6.26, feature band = 6.54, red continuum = 7.23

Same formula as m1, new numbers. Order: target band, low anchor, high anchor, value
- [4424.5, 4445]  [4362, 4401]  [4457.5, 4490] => 0.4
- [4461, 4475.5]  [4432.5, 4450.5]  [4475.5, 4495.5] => 0.7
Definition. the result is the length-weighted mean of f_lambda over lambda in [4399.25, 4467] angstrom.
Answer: 6.4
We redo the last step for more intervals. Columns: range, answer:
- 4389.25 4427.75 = 6.15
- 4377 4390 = 5.1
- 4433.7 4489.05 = 6.87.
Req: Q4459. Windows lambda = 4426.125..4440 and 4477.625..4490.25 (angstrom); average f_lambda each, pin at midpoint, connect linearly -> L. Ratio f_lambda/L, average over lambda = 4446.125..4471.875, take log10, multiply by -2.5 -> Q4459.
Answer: 0.07 mag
